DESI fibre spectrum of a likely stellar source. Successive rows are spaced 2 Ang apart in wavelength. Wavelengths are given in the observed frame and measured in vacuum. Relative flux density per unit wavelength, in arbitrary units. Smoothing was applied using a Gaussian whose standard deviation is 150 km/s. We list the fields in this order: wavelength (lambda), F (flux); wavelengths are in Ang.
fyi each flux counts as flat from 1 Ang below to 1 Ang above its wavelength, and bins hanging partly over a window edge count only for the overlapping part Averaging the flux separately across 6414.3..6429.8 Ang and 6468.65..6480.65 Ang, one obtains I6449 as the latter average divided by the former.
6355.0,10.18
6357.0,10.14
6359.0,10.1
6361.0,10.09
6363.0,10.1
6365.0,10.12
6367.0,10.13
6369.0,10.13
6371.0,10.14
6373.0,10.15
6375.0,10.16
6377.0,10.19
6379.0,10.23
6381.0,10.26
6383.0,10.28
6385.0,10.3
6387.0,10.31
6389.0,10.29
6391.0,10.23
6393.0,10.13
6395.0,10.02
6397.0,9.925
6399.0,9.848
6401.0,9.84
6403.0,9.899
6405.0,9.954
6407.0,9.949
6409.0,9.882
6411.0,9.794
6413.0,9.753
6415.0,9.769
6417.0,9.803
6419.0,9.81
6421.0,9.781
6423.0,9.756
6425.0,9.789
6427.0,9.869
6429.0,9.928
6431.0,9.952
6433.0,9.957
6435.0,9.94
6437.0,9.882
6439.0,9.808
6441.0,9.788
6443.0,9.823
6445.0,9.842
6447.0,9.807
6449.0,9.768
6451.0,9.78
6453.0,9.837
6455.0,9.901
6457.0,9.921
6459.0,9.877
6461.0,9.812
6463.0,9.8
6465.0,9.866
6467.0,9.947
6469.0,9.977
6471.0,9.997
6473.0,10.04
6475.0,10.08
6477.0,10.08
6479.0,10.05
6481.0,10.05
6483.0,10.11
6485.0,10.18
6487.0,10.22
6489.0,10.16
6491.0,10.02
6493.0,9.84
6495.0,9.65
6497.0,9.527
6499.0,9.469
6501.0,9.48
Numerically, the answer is 1.0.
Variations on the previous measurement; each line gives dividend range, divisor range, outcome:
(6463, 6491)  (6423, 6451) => 1.02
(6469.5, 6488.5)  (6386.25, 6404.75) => 1.00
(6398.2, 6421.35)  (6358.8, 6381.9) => 0.97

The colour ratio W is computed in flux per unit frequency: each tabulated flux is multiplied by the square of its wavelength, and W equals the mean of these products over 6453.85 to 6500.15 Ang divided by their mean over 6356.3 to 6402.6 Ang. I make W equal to 1.01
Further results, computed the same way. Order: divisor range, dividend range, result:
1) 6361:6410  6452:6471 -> 1.00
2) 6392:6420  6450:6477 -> 1.02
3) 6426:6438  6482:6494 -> 1.03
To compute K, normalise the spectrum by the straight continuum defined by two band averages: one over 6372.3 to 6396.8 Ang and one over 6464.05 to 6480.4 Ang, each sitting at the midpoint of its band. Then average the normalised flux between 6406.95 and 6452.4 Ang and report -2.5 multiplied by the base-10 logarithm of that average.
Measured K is 0.03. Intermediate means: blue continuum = 10.2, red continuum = 10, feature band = 9.83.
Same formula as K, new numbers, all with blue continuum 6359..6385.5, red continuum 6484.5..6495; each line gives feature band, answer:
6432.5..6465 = 0.03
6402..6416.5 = 0.03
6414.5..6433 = 0.03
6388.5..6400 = 0.01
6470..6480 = 0.00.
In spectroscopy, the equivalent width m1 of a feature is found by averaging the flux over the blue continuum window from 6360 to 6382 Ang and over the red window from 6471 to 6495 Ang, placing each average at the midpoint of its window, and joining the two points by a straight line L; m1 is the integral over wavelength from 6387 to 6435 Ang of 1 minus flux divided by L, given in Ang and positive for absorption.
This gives 0.95 Ang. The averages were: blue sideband 10.2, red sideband 10.1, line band 9.92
